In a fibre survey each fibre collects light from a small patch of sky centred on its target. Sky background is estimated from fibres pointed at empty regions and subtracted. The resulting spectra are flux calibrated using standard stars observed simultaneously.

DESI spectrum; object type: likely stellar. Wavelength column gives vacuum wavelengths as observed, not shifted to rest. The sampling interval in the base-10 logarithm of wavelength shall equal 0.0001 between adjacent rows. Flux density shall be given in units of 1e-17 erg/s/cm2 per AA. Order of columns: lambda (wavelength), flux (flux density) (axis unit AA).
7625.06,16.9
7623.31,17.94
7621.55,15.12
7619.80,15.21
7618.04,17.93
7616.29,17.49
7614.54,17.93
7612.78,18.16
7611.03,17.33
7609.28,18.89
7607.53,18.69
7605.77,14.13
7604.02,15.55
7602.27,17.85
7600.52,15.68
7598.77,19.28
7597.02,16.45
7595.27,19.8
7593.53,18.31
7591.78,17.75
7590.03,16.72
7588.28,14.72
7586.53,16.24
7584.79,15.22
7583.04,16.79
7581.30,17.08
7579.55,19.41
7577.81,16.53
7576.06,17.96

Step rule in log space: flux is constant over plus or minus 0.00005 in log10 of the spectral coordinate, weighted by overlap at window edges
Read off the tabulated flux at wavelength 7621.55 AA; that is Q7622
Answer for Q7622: 15.12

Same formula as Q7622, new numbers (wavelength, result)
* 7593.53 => 18.31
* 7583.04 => 16.79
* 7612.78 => 18.16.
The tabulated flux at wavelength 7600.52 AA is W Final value 15.68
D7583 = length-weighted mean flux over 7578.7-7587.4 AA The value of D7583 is 16.9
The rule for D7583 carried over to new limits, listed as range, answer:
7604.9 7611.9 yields 17.3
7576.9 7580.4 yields 18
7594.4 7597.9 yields 18.1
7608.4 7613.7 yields 18.1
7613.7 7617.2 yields 17.7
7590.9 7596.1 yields 18.6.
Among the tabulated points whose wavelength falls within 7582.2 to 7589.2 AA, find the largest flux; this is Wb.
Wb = 16.79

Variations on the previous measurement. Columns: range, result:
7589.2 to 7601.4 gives 19.8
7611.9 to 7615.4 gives 18.16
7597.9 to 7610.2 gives 19.28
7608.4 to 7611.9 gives 18.89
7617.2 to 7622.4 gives 17.93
